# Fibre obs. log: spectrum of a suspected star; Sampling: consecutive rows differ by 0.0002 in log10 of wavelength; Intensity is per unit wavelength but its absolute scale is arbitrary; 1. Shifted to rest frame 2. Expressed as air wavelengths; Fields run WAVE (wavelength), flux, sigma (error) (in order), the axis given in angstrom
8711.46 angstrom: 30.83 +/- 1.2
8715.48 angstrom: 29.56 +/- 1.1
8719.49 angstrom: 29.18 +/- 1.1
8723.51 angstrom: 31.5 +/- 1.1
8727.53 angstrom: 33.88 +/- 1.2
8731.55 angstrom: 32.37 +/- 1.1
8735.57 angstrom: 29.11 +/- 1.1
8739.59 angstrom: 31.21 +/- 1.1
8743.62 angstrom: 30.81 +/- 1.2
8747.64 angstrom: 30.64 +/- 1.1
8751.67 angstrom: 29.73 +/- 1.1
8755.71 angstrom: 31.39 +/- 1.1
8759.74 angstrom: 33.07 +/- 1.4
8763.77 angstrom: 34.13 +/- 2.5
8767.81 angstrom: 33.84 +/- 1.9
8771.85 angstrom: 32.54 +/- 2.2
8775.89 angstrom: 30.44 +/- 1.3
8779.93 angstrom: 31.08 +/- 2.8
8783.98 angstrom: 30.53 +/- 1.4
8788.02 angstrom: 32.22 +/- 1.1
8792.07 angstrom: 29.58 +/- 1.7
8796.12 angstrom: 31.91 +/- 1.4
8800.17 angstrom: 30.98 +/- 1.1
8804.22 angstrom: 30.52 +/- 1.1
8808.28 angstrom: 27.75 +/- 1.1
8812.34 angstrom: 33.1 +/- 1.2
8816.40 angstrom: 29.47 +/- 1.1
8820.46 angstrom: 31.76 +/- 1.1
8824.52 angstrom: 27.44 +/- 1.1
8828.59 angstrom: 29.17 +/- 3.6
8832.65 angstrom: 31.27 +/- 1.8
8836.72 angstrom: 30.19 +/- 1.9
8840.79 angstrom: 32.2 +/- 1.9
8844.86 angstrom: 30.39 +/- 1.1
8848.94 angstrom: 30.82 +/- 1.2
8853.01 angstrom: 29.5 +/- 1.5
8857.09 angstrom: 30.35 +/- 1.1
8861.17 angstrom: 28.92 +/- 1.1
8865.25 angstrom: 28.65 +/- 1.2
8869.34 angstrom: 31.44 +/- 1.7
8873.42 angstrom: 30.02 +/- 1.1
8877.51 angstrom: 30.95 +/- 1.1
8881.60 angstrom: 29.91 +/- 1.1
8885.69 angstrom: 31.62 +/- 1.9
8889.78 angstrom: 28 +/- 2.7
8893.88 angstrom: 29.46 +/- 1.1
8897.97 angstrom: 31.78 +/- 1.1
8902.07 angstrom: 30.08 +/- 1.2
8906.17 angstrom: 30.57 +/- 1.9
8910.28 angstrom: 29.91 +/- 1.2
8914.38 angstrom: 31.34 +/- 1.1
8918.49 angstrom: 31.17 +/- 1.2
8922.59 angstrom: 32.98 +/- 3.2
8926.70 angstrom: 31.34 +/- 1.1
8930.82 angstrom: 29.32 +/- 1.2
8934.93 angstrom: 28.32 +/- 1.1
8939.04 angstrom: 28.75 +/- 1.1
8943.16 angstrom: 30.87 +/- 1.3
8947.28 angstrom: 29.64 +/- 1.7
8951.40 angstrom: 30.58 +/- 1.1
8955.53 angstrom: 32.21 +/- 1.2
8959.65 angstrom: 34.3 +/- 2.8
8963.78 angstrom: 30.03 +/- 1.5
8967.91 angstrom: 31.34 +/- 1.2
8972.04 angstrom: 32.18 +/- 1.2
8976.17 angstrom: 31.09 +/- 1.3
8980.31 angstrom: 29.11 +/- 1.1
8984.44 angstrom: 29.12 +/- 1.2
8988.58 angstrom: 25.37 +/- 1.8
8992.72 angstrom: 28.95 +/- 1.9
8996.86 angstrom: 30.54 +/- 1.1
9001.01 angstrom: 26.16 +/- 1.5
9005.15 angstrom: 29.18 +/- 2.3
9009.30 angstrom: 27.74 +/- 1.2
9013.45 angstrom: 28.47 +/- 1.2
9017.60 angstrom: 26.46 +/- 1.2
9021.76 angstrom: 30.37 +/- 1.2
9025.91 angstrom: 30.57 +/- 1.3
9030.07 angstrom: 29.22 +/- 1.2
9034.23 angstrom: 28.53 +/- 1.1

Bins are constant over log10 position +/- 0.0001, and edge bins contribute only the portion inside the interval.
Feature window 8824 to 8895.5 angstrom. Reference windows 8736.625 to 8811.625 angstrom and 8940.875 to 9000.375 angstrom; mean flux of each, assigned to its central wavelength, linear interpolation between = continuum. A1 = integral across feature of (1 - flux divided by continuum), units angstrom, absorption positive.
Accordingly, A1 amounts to 1.7 angstrom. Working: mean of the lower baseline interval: 31.2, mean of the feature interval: 30.1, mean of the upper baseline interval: 30.3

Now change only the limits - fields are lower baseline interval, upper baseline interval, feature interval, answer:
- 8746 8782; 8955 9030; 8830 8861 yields 0.5 angstrom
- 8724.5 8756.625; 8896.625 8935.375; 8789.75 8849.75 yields 1.0 angstrom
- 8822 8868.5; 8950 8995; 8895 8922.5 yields -0.7 angstrom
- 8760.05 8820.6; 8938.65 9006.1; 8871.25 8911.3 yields 0.5 angstrom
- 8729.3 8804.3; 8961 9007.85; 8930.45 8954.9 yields 0.0 angstrom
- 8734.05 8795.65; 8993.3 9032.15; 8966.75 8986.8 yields -0.9 angstrom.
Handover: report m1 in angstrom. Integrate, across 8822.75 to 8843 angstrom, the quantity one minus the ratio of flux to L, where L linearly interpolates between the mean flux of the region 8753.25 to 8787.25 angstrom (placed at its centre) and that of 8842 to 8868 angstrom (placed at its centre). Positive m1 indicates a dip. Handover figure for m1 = 0.2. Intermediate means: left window 32.1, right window 29.9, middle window 30.1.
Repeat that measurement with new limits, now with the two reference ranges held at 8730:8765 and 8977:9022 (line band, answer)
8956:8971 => -1.7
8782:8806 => -0.2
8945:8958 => -0.9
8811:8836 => 0.1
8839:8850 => -0.4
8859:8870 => 0.2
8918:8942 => -0.9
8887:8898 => 0.0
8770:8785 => -0.1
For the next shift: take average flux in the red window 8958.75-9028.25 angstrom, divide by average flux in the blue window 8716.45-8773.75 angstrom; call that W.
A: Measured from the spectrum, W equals 0.9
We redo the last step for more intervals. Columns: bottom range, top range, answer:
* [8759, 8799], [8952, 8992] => 0.96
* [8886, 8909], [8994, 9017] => 0.94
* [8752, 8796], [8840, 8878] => 0.95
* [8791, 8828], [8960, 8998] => 0.99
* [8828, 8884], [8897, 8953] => 1.00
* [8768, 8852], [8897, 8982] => 1.00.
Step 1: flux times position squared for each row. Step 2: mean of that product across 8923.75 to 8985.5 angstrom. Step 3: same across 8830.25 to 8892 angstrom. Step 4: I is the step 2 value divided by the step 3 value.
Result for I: 1.0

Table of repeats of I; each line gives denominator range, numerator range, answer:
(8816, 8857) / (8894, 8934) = 1.04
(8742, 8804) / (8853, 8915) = 0.98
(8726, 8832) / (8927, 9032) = 1.00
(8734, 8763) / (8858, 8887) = 1.00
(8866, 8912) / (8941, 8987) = 1.04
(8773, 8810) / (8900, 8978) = 1.04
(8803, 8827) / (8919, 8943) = 1.04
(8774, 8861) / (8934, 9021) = 1.01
